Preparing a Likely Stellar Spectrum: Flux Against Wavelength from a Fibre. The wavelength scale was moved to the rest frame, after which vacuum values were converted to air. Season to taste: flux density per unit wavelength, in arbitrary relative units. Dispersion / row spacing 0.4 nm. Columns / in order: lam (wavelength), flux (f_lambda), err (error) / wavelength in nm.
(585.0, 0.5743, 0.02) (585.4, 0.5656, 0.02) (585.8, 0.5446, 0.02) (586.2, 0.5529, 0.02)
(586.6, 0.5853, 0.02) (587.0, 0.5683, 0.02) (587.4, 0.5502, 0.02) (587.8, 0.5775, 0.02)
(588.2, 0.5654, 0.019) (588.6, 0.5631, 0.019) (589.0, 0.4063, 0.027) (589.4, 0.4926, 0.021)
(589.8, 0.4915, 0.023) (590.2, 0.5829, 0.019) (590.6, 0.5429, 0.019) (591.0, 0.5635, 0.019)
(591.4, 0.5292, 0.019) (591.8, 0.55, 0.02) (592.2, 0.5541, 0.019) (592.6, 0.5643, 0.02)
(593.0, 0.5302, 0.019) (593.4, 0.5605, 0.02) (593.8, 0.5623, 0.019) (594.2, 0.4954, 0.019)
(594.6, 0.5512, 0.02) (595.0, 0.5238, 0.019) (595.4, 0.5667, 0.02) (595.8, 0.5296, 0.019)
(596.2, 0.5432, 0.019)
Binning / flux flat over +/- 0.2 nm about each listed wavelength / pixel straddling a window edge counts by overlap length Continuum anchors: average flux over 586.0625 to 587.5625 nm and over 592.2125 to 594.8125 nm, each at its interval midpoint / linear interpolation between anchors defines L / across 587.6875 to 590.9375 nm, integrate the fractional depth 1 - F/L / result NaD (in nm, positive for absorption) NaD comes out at 0.17 nm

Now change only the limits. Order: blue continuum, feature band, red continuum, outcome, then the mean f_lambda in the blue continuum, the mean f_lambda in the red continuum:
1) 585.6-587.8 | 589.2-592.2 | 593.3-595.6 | 0.08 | 0.562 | 0.543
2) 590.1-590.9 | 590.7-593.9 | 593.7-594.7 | -0.03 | 0.56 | 0.532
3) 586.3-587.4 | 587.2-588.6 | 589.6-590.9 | -0.01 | 0.57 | 0.541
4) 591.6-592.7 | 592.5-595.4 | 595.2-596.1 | 0.05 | 0.555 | 0.548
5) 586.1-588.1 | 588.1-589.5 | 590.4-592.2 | 0.14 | 0.567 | 0.547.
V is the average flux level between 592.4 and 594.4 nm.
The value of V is 0.543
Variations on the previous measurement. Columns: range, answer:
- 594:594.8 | 0.523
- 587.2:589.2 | 0.532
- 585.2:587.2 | 0.563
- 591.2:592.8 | 0.549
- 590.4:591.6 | 0.545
